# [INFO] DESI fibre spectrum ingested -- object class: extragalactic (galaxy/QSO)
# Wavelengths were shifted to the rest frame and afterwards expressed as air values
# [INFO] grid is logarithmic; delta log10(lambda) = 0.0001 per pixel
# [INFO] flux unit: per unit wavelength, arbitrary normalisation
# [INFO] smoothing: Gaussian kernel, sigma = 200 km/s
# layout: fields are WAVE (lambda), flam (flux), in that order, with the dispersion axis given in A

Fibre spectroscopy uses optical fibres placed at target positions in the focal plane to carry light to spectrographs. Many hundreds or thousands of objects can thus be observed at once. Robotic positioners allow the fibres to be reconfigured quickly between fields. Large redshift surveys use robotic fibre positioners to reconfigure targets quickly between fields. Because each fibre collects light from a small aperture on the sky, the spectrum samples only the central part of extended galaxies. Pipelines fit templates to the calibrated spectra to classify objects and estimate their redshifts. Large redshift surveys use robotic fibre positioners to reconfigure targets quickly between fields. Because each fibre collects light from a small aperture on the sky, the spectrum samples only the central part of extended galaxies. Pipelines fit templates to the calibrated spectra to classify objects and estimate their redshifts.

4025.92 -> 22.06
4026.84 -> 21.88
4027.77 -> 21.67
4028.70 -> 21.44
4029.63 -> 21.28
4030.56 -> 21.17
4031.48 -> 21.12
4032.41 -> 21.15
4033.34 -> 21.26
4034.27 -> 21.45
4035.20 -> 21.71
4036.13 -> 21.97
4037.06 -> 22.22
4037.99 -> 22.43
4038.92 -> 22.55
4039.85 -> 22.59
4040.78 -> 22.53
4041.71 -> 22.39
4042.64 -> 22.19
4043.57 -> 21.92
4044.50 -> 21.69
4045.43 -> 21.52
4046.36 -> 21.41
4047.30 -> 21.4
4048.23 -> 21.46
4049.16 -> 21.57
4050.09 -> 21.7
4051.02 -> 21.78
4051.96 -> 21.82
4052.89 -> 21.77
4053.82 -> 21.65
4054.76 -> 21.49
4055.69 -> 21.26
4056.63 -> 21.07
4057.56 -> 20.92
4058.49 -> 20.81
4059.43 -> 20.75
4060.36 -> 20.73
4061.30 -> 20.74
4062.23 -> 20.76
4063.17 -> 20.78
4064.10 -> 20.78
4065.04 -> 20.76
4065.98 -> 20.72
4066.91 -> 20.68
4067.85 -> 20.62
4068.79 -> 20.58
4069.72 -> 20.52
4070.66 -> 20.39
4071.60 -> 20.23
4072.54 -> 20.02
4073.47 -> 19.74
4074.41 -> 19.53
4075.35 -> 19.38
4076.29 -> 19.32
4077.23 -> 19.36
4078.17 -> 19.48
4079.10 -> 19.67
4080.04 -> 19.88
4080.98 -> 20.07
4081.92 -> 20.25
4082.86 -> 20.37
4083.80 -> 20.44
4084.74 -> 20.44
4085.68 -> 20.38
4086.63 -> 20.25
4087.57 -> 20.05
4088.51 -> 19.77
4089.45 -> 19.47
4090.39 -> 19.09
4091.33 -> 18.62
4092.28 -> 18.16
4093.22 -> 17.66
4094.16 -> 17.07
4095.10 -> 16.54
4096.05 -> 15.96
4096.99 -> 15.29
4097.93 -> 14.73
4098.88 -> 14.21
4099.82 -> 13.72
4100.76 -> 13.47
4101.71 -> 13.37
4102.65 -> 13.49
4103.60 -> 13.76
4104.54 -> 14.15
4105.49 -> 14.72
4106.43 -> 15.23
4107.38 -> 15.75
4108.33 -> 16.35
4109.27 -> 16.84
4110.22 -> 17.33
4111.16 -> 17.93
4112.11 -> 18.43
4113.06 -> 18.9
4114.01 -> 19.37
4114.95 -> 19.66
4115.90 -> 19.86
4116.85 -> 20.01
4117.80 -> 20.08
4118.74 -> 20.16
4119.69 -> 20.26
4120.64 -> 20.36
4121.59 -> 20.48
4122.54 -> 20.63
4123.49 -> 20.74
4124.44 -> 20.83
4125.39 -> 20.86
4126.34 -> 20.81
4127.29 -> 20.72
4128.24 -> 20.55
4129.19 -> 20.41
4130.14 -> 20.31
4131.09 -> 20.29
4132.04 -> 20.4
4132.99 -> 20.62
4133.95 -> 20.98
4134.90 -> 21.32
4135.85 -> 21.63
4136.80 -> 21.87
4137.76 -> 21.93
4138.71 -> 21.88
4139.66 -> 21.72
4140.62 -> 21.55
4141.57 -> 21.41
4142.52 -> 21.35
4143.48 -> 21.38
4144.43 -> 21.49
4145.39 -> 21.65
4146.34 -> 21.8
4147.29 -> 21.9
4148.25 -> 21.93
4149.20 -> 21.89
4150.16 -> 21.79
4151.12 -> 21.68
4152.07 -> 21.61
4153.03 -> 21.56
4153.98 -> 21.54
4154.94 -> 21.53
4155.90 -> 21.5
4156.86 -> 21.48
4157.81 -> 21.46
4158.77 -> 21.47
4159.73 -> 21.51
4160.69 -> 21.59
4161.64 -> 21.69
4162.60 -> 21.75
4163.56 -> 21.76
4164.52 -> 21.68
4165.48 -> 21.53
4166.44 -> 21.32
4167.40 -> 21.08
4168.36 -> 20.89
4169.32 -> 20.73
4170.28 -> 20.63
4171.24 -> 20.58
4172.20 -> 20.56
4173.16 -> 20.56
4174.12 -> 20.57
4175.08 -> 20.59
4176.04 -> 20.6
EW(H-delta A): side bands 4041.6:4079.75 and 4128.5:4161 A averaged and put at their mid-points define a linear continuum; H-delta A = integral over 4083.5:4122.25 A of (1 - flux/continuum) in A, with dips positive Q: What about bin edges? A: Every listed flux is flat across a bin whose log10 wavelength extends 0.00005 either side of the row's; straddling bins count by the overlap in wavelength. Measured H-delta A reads 6.46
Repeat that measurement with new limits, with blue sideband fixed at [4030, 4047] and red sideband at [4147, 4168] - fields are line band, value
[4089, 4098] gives 1.8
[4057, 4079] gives 1.5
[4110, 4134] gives 1.8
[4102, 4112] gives 2.8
